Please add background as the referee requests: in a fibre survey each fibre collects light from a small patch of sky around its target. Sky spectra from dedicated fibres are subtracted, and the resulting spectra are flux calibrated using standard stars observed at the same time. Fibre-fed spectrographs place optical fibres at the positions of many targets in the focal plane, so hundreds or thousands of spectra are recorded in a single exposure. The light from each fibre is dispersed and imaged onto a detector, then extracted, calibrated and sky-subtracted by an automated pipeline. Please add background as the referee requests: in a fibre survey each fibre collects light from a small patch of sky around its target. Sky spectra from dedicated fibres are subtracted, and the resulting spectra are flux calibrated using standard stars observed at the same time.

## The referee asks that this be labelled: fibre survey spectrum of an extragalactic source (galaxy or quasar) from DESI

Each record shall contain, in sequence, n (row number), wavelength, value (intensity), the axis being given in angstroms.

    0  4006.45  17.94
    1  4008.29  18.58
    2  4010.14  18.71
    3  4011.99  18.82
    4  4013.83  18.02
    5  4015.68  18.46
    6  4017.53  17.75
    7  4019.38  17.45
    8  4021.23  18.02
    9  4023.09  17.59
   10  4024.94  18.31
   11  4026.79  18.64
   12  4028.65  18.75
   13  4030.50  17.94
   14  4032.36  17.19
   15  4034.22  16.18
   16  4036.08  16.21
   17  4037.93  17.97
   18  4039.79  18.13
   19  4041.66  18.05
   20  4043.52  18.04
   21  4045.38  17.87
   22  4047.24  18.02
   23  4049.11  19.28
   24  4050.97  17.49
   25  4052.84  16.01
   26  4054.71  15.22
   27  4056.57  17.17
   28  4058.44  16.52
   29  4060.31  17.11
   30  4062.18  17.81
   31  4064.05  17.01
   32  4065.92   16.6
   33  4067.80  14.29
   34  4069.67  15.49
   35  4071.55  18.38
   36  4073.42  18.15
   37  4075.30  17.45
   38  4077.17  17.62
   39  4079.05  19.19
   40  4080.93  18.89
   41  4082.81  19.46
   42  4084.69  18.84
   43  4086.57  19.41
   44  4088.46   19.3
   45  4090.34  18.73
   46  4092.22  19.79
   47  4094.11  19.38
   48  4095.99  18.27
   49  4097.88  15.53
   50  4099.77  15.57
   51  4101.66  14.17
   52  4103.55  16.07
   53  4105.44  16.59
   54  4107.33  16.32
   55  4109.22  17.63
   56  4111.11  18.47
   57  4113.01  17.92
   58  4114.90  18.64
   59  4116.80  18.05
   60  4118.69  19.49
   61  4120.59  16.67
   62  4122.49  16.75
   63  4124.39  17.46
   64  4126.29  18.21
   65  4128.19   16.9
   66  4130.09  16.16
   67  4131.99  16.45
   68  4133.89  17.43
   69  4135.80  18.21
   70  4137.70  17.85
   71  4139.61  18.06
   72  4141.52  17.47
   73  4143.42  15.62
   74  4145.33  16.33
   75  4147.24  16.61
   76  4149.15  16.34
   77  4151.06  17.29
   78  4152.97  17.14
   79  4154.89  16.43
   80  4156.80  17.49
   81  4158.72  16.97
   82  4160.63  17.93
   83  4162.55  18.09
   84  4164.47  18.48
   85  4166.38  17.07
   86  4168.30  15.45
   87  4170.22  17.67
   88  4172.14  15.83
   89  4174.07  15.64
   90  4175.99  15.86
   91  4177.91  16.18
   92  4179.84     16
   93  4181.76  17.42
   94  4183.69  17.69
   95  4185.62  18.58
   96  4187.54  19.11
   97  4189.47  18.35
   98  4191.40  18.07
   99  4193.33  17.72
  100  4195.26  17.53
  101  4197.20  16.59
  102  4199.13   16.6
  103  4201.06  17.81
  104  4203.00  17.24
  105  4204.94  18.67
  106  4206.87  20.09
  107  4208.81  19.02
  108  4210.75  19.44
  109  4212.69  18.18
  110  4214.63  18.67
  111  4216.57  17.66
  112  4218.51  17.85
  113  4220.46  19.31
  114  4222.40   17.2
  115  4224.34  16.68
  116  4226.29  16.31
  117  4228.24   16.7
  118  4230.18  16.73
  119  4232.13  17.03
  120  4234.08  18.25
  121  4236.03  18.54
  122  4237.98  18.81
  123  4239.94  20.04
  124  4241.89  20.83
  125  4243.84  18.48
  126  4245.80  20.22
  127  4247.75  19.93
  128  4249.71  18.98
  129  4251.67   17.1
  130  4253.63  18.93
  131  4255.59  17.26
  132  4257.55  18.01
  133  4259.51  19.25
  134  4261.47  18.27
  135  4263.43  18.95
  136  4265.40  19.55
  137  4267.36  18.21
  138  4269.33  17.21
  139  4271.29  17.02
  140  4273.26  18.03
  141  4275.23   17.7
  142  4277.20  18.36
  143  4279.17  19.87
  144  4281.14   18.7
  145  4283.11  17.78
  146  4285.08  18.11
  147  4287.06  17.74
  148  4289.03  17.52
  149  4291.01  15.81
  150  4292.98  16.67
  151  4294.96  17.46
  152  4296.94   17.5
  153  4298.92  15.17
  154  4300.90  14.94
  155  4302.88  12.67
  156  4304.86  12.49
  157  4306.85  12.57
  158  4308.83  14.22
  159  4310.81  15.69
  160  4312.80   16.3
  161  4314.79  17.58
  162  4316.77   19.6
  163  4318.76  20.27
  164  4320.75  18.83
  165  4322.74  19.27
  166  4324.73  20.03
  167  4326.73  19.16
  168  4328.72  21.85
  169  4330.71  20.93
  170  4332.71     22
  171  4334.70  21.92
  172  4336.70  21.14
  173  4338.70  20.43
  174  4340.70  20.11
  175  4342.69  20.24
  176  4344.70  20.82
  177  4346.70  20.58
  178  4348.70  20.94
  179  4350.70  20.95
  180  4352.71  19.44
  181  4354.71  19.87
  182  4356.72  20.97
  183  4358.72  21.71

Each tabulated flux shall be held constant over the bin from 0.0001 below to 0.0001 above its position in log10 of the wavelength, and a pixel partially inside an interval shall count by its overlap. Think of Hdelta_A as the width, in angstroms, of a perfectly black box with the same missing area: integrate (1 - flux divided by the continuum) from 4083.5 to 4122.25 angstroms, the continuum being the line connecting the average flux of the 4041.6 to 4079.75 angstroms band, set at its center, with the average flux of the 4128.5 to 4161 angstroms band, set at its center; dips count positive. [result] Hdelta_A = -1.34 angstroms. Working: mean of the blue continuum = 17.2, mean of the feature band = 17.7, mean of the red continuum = 17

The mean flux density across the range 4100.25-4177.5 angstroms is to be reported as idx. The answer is 17.1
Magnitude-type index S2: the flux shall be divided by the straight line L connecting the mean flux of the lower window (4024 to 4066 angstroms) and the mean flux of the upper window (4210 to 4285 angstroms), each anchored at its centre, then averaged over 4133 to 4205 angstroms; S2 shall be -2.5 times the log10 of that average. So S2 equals 0.05 mag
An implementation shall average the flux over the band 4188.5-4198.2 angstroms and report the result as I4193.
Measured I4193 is 17.6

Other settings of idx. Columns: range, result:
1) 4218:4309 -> 17.6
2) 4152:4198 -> 17.2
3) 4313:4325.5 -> 19.1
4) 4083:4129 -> 17.7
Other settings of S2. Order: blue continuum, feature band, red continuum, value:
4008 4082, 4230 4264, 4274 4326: -0.092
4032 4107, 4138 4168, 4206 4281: 0.048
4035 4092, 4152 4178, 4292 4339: 0.053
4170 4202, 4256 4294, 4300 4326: -0.081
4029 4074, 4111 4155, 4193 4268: 0.022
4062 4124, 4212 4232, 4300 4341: 0.027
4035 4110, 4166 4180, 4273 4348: 0.102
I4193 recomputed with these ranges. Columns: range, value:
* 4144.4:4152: 16.6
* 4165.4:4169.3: 16.3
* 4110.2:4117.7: 18.3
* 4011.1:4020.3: 18.1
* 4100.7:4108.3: 15.8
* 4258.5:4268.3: 18.9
